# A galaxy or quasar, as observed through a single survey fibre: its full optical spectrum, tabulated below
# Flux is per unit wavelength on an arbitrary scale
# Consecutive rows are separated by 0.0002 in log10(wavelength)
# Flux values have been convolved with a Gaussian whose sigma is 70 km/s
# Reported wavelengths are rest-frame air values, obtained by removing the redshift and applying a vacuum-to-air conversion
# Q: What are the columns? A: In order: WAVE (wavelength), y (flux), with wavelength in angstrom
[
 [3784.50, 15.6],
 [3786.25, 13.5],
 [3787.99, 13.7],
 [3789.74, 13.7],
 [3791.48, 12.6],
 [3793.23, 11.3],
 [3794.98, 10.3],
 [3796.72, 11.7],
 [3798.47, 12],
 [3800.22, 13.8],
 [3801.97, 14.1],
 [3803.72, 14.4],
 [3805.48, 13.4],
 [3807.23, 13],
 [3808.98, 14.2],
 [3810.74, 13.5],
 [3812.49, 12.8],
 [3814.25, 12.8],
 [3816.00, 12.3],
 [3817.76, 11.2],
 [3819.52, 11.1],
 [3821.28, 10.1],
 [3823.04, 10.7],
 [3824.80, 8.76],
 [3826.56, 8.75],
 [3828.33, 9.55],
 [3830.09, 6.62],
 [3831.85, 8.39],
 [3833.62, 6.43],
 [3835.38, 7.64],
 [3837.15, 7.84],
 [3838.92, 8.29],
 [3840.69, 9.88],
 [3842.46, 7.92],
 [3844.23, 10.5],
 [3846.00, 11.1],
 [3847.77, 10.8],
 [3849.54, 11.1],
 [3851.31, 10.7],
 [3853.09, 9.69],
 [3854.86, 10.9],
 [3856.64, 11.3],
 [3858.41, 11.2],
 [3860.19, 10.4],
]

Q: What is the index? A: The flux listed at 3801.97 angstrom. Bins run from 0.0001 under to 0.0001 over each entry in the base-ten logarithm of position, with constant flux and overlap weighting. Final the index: 14.1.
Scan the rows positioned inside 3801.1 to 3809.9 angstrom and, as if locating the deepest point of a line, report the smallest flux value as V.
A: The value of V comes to 13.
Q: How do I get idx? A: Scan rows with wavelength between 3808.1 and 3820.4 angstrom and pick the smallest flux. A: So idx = 11.1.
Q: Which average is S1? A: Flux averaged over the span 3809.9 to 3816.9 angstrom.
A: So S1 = 12.9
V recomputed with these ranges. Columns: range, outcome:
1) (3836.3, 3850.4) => 7.84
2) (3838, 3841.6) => 8.29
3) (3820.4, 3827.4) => 8.75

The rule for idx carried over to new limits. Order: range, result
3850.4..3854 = 9.69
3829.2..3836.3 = 6.43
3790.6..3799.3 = 10.3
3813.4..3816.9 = 12.3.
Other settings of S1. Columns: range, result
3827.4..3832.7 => 8.19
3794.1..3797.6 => 11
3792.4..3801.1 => 11.8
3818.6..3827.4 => 9.89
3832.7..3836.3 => 7.05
